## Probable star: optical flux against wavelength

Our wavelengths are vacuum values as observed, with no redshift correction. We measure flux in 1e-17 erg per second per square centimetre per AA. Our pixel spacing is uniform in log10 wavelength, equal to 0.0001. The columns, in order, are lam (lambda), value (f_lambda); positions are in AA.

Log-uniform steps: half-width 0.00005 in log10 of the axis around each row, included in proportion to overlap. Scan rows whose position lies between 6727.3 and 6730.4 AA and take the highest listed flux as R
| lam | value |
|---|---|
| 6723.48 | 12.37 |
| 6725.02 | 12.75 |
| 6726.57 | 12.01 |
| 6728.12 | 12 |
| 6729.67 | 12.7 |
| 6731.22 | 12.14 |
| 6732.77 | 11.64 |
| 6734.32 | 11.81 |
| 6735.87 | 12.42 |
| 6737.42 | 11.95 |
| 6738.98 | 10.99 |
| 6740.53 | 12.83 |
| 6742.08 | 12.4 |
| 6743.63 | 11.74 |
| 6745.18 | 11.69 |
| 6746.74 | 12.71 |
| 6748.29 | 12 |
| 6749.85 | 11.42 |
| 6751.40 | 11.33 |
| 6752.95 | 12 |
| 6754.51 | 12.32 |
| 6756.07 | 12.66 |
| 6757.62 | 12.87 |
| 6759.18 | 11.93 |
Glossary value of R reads 12.7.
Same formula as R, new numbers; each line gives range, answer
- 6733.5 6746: 12.83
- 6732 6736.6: 12.42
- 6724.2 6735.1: 12.75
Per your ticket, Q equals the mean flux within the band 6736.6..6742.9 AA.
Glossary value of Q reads 12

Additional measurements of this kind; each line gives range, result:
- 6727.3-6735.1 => 12.1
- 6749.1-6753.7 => 11.6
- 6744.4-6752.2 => 11.8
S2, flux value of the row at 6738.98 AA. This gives 10.99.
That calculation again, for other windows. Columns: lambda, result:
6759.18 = 11.93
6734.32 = 11.81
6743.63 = 11.74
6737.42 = 11.95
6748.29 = 12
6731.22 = 12.14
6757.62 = 12.87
